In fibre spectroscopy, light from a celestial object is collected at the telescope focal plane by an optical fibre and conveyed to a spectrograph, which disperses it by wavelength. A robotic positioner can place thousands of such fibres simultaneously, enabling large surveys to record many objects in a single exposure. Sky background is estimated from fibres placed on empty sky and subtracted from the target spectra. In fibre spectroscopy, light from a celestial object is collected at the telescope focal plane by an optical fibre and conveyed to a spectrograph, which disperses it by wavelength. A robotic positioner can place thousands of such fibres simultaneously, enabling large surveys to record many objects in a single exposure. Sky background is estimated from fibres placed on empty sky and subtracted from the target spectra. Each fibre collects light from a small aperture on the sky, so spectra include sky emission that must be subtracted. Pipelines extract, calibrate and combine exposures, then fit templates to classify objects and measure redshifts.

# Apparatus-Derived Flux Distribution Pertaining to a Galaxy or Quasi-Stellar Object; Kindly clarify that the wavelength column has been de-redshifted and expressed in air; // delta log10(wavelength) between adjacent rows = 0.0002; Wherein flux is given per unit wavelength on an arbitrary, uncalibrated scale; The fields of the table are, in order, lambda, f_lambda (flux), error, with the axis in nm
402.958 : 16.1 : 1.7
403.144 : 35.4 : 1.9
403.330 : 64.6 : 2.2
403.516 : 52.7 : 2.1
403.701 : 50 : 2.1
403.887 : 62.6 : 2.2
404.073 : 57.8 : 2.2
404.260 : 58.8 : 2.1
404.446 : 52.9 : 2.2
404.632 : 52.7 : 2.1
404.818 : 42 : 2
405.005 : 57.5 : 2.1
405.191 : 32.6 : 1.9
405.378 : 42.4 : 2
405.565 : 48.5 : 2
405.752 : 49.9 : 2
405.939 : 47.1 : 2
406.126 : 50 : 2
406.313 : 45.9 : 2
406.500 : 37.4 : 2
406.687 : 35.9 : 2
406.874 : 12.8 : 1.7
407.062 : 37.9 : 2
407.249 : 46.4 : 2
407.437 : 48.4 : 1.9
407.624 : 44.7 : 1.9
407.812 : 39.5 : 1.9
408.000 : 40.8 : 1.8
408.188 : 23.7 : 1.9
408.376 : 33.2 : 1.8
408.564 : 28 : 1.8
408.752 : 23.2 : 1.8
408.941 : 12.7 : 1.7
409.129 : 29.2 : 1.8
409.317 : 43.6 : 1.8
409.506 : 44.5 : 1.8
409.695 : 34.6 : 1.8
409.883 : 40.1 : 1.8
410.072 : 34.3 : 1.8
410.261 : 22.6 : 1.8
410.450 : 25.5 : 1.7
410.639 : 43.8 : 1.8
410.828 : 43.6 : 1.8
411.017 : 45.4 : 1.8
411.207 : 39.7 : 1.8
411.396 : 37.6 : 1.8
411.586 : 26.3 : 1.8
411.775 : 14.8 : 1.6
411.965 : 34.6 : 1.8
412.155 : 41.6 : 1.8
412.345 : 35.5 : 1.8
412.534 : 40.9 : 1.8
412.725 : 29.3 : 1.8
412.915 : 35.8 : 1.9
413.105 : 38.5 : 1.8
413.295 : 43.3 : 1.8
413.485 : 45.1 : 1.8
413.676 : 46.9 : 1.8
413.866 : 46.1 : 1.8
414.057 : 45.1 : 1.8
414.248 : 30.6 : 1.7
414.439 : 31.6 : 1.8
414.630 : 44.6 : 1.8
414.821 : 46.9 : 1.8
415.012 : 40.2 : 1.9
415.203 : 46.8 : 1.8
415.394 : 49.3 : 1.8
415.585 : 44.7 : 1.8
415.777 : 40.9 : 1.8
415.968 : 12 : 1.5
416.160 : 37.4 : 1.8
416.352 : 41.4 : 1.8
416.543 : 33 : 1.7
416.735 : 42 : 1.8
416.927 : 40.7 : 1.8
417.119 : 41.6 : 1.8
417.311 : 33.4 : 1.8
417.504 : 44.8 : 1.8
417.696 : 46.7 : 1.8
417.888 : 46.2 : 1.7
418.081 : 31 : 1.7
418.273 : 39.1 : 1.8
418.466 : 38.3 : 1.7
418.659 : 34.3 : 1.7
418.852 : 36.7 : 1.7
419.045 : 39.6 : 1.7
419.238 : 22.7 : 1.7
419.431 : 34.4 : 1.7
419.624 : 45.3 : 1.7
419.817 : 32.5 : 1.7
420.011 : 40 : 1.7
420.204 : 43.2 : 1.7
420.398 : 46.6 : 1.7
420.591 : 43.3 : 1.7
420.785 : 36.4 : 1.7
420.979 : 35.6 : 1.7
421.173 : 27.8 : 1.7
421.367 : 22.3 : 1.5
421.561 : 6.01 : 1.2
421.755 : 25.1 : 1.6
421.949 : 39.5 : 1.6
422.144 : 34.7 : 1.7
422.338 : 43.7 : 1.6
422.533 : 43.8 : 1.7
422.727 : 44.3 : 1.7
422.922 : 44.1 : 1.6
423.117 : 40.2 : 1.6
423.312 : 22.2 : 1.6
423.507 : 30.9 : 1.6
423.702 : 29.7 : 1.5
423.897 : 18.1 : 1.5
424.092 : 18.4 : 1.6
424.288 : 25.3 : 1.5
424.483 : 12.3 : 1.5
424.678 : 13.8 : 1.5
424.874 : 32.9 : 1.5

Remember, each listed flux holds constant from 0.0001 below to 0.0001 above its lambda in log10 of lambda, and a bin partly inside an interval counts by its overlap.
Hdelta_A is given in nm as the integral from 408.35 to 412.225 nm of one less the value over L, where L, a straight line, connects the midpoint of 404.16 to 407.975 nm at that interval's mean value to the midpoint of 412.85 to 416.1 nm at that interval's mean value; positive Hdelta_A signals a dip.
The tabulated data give 0.83 nm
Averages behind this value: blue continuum 44.1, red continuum 40.5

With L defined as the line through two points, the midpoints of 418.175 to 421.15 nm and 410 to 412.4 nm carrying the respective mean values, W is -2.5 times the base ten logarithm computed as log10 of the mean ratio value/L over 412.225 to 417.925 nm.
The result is -0.12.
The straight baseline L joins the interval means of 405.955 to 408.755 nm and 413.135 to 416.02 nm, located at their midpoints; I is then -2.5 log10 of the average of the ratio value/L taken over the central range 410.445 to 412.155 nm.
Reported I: 0.12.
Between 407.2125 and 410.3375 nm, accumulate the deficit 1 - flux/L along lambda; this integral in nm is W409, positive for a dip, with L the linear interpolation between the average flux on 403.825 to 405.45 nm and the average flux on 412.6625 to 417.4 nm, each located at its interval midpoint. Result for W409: 0.80 nm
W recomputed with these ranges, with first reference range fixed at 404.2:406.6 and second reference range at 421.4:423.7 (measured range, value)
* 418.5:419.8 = 0.02 mag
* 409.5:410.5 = 0.30 mag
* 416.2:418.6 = -0.06 mag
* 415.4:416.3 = 0.10 mag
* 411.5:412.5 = 0.32 mag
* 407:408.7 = 0.20 mag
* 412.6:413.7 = 0.05 mag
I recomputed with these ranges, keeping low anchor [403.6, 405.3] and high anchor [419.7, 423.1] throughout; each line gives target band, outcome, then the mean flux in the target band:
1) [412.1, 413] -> 0.212 mag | 36.4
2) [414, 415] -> 0.075 mag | 39.6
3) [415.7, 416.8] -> 0.192 mag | 34.1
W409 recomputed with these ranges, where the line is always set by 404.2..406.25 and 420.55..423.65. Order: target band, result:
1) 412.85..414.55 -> 0.020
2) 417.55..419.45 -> -0.024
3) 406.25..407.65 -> 0.257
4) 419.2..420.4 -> -0.080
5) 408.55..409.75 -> 0.373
